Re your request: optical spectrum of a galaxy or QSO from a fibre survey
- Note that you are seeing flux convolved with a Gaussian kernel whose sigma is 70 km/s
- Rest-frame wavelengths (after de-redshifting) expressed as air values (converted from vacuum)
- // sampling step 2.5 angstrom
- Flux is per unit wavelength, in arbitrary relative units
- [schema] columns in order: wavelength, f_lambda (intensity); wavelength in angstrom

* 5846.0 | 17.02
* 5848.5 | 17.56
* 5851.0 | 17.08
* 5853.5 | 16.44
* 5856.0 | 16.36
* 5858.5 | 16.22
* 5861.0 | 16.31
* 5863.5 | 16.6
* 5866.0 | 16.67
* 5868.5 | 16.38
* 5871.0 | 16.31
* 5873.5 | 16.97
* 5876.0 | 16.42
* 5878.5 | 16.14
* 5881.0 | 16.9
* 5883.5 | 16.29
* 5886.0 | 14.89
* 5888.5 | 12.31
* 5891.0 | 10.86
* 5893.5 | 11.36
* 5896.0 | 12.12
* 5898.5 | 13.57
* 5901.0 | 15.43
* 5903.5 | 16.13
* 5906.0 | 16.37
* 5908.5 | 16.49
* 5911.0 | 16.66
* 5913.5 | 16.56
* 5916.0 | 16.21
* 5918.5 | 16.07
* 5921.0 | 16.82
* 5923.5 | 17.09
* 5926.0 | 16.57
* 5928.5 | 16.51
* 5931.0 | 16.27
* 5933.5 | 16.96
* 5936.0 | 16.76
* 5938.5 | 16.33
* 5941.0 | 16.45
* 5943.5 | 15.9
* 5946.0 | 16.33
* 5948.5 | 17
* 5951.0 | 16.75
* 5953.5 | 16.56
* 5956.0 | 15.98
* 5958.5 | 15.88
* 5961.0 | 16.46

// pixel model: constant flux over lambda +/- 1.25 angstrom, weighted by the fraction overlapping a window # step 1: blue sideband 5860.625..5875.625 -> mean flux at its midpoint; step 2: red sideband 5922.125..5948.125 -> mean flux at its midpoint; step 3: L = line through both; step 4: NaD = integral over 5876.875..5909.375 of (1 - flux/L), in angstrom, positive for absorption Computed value 3.96 angstrom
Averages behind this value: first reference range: 16.5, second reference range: 16.5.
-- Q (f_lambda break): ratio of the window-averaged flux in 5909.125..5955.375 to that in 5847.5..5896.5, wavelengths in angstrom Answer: 1.06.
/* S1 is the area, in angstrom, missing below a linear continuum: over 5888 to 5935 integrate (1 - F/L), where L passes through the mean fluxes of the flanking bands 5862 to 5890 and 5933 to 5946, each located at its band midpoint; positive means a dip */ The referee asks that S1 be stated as 2.6 angstrom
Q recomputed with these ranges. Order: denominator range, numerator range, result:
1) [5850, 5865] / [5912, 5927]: 1.00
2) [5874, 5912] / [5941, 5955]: 1.11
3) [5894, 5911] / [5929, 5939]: 1.11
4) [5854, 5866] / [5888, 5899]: 0.73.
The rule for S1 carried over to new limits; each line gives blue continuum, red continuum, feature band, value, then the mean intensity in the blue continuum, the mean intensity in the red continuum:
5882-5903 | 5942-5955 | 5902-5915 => -1.9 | 13.5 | 16.5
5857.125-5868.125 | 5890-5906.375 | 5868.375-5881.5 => -0.9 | 16.4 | 13.6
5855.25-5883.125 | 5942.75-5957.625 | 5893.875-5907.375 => 1.6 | 16.5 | 16.4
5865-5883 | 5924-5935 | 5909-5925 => 0.0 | 16.5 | 16.6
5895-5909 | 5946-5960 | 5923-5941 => -0.9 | 15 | 16.4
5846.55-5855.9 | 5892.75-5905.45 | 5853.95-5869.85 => -0.1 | 16.9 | 14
